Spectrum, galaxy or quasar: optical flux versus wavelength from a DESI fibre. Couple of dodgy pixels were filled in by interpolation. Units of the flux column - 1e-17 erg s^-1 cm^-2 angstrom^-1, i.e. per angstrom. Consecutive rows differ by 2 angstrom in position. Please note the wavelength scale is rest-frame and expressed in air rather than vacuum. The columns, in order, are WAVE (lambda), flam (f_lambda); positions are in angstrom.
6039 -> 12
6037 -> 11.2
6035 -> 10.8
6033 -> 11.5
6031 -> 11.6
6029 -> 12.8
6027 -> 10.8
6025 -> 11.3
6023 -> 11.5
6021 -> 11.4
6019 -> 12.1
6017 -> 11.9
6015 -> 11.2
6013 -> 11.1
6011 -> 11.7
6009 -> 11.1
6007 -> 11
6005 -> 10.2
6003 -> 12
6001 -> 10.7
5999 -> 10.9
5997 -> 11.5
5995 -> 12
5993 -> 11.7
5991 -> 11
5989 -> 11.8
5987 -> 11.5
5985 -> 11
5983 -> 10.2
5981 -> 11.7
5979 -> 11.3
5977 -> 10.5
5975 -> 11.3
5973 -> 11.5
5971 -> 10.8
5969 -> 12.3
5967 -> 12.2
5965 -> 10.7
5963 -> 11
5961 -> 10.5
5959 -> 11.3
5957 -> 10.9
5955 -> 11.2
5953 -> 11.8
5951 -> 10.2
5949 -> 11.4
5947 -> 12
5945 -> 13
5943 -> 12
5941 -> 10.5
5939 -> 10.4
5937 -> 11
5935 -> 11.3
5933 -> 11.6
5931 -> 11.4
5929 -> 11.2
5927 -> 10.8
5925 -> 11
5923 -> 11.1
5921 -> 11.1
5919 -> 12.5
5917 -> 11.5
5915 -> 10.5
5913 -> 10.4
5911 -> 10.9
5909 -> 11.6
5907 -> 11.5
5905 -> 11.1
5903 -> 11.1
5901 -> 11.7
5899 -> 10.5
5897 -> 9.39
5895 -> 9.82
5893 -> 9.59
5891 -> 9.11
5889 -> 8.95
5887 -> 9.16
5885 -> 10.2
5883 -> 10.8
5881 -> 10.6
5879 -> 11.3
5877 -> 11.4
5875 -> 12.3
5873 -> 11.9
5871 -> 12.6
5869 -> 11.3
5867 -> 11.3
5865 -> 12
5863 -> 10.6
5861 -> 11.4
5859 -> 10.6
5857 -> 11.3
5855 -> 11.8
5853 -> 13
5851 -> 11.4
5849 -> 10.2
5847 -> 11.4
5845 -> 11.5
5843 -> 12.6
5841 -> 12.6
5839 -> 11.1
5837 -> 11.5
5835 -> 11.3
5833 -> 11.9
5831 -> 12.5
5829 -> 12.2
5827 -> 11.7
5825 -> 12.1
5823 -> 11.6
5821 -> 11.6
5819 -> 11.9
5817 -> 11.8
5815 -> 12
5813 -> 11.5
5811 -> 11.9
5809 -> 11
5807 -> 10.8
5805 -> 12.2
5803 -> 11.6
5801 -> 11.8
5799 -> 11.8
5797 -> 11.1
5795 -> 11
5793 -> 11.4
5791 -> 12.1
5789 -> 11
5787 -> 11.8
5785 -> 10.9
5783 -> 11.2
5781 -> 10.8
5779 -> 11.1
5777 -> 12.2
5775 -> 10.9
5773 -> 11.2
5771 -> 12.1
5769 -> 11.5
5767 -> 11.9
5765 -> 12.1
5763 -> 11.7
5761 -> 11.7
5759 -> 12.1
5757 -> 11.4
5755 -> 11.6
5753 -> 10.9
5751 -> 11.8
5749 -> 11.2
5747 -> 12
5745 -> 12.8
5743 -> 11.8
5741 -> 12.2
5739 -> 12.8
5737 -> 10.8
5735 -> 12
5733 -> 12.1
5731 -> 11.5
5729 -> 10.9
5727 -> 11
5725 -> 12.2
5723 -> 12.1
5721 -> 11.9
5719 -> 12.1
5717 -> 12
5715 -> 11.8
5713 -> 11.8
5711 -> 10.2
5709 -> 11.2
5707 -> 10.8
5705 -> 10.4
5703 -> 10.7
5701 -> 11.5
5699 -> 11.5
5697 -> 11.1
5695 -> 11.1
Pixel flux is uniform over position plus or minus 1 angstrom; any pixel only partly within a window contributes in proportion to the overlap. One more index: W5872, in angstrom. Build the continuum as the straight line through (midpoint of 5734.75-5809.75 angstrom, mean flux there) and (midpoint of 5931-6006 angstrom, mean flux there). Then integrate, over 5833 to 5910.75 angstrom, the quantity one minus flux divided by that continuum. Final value 2.2 angstrom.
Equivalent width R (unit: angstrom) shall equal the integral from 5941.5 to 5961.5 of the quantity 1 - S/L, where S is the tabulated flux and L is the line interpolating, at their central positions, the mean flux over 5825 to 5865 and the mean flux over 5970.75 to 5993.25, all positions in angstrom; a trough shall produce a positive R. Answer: -0.3 angstrom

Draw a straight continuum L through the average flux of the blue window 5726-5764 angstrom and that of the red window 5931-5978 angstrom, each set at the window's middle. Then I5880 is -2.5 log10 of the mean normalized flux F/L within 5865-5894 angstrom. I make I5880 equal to 0.06 mag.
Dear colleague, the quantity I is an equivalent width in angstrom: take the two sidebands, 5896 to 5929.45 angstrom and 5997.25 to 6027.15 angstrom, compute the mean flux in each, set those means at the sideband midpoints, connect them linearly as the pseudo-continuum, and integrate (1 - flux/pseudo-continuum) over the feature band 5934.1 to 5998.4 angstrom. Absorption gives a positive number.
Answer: -0.7 angstrom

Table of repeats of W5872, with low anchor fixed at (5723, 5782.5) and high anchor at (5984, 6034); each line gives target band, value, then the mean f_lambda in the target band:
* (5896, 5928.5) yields 1.3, 11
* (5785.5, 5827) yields 0.1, 11.6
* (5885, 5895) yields 1.9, 9.36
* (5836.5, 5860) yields 0.0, 11.6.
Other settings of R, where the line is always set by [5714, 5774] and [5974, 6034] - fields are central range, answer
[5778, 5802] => 0.75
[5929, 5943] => 0.42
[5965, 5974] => -0.15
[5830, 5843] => -0.29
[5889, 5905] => 1.90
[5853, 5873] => 0.07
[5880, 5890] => 1.39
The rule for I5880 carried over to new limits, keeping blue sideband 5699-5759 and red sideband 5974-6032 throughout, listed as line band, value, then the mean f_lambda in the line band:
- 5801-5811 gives 0.00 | 11.5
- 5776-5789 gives 0.02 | 11.3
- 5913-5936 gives 0.02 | 11.2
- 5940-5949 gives -0.04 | 11.8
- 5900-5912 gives 0.01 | 11.3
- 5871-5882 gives -0.01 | 11.6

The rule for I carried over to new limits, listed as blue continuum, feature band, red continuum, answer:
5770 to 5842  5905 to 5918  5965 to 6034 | 0.5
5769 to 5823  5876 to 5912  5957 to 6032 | 2.9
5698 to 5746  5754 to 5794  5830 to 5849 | 0.4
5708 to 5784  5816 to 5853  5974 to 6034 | -0.7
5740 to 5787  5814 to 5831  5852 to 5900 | -1.0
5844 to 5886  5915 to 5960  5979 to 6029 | 0.2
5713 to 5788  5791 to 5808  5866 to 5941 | -0.1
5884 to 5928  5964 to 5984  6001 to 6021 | -0.3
